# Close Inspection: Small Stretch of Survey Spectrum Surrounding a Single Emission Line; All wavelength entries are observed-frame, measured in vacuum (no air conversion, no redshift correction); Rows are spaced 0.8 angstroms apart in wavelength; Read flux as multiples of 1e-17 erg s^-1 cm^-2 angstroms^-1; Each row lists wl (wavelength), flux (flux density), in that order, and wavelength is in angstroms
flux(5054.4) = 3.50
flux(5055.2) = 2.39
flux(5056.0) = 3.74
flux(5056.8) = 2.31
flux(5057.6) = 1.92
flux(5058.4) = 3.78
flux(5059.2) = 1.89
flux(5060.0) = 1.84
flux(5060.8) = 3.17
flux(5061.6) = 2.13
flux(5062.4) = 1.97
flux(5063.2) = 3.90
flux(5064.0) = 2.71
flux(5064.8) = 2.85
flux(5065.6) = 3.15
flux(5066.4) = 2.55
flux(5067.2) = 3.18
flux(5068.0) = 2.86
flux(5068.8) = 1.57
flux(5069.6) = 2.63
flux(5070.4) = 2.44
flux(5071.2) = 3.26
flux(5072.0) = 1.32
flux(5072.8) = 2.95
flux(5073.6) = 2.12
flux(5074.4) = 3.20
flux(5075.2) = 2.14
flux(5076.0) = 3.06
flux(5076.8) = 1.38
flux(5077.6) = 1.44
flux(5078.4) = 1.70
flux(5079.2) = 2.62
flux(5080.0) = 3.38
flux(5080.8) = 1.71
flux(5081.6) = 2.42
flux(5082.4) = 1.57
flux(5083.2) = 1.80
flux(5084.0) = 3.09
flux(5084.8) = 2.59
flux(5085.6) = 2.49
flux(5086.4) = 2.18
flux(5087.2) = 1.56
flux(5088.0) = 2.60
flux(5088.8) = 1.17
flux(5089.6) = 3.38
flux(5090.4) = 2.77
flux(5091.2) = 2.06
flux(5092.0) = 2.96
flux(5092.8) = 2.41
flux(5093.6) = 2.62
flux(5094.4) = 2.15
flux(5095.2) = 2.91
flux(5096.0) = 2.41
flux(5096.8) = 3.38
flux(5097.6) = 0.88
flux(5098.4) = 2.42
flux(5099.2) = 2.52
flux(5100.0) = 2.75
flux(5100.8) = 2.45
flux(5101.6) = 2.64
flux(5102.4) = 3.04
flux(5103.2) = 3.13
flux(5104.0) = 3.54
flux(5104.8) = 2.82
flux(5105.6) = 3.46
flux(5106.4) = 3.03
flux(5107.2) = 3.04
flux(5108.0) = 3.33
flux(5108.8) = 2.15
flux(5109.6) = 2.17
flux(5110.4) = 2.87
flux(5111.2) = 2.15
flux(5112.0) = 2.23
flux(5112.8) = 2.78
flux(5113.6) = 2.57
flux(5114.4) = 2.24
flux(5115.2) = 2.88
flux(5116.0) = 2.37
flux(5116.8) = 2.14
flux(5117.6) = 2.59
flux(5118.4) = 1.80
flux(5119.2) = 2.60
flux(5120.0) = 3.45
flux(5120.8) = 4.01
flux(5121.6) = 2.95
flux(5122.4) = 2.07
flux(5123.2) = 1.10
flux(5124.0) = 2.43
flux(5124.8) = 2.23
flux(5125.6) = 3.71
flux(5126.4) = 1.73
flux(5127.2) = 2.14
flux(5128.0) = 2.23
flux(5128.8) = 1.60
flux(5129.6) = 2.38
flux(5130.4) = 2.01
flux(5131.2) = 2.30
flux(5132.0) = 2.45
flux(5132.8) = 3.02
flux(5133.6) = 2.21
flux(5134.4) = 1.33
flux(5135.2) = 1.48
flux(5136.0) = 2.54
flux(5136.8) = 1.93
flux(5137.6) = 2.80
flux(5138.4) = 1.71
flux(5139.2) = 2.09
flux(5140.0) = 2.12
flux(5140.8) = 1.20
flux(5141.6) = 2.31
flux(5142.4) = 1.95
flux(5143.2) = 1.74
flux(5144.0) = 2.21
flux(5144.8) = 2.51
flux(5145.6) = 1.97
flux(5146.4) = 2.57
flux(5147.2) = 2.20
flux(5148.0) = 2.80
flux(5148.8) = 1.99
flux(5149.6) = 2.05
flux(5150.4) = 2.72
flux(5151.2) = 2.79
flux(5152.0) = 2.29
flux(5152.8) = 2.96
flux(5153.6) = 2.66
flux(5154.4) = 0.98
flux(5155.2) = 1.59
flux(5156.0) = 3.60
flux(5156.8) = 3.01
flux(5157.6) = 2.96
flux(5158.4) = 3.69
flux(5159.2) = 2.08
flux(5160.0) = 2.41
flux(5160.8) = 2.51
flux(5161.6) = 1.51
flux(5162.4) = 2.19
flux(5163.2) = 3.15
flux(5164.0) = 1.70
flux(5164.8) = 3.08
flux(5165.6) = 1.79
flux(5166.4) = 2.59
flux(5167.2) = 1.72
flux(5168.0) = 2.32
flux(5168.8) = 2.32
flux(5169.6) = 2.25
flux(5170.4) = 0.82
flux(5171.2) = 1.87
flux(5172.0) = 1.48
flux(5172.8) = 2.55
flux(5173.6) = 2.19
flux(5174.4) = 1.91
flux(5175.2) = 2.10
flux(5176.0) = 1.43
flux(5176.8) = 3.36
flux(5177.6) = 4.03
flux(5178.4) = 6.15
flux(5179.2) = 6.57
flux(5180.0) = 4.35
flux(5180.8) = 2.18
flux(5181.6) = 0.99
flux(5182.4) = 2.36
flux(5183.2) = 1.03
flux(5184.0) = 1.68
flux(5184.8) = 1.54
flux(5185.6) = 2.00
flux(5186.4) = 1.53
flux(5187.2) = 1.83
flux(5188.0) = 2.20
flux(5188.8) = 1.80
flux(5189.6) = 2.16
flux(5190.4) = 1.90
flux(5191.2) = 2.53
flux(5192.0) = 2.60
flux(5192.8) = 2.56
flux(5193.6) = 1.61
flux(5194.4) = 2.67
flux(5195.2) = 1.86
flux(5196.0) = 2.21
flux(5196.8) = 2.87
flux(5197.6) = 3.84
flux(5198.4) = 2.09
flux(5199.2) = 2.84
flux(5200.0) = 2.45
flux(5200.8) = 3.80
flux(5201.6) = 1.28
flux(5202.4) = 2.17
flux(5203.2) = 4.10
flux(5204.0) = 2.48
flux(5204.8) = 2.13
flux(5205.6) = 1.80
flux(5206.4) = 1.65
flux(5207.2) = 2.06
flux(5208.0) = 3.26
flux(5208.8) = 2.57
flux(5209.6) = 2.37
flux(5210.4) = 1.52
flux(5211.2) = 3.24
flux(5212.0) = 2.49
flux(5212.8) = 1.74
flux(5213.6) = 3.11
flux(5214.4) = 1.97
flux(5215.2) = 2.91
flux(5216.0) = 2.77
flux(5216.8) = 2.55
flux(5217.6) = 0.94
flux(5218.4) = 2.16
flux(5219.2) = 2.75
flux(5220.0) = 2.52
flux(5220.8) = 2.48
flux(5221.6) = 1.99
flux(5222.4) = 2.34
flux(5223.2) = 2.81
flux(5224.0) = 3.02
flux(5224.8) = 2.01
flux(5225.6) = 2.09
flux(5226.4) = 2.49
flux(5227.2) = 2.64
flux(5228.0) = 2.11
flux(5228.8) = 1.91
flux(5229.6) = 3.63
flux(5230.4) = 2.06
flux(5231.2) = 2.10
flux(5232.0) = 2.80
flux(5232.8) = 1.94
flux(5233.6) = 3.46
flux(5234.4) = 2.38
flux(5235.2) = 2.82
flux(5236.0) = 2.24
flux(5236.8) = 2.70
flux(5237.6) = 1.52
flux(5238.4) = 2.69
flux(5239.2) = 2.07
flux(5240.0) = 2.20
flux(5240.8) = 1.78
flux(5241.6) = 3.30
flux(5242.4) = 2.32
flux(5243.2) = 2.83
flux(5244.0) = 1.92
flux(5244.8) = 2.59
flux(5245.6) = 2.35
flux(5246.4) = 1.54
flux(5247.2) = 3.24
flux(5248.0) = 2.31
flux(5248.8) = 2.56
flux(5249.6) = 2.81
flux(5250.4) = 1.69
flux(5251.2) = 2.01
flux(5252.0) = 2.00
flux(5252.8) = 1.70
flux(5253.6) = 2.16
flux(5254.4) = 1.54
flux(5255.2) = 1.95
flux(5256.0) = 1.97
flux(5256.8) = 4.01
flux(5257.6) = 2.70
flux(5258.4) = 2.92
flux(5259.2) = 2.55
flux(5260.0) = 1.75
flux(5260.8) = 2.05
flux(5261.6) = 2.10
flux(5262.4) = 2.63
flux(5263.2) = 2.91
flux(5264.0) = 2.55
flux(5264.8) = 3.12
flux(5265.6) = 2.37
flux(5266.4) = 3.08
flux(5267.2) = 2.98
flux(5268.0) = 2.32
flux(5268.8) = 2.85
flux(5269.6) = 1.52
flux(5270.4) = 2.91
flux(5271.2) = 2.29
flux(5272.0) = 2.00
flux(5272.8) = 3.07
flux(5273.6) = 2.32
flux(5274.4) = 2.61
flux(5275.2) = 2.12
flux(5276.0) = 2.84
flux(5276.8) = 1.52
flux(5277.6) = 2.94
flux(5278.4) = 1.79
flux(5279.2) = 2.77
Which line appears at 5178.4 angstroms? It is H-gamma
